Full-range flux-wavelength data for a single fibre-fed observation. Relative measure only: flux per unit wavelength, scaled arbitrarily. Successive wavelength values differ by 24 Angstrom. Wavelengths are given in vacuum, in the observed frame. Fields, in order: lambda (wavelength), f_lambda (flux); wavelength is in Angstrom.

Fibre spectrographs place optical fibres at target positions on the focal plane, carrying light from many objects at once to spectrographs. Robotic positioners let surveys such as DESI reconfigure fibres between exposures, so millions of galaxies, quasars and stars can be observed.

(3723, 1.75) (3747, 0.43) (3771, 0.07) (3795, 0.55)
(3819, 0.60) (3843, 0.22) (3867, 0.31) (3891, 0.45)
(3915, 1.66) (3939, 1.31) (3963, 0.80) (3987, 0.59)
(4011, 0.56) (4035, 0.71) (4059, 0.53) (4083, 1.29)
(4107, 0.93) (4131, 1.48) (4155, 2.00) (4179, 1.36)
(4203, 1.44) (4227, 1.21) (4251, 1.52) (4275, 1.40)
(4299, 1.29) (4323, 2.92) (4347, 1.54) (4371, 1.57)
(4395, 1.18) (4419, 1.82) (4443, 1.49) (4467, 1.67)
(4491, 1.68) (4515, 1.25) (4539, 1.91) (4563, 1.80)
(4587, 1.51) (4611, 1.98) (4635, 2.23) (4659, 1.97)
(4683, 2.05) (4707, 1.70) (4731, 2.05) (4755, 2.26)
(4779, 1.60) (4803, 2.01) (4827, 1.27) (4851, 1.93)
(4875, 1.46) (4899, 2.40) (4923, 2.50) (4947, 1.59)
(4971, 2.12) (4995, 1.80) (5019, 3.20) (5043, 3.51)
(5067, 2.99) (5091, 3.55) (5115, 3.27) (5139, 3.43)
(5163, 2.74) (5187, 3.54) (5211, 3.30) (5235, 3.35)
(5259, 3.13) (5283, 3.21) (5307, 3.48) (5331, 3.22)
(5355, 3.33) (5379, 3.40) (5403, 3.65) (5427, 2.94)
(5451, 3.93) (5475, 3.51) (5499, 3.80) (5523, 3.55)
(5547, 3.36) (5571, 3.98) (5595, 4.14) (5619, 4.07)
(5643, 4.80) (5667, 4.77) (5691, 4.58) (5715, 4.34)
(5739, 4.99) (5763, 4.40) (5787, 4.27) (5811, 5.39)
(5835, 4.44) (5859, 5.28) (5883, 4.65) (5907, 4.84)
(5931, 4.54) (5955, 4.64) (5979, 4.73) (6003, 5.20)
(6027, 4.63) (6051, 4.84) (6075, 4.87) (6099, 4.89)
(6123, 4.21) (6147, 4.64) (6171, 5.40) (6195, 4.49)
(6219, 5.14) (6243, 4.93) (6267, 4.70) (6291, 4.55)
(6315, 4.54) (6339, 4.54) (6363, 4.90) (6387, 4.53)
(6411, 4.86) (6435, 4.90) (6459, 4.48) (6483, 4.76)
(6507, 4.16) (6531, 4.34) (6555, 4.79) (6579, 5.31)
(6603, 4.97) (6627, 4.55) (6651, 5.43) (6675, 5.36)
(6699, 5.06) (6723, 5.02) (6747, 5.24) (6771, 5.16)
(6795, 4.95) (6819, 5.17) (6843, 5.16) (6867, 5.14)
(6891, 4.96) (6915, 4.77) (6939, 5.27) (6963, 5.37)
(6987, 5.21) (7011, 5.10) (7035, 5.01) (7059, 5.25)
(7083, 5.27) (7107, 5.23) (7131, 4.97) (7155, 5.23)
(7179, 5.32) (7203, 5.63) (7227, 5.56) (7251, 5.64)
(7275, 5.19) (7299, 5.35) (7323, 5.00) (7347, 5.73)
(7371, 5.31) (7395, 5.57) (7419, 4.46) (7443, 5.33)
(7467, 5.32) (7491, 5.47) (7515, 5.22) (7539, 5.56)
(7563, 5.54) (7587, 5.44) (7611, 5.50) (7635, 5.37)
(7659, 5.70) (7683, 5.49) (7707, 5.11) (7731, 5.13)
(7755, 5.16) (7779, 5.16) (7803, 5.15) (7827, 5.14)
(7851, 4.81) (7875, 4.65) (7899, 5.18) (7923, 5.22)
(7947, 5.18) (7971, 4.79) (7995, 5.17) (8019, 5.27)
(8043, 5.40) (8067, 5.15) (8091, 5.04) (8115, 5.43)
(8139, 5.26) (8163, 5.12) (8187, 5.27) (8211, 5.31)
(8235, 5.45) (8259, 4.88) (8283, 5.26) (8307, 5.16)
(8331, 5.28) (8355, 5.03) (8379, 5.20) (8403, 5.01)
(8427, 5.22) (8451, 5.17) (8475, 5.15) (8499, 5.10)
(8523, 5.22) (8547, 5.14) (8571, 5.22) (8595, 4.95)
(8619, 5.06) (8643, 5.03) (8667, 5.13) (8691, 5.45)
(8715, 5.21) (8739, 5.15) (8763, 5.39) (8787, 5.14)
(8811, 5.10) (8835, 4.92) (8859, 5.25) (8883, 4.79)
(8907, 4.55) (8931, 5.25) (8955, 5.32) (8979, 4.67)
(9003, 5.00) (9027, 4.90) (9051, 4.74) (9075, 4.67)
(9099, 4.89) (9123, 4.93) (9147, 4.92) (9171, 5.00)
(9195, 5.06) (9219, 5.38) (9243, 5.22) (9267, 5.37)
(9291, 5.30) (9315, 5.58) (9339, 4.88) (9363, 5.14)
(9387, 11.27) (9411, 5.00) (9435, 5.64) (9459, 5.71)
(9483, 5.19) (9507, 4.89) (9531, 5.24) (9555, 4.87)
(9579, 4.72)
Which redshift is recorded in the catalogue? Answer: 0.26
